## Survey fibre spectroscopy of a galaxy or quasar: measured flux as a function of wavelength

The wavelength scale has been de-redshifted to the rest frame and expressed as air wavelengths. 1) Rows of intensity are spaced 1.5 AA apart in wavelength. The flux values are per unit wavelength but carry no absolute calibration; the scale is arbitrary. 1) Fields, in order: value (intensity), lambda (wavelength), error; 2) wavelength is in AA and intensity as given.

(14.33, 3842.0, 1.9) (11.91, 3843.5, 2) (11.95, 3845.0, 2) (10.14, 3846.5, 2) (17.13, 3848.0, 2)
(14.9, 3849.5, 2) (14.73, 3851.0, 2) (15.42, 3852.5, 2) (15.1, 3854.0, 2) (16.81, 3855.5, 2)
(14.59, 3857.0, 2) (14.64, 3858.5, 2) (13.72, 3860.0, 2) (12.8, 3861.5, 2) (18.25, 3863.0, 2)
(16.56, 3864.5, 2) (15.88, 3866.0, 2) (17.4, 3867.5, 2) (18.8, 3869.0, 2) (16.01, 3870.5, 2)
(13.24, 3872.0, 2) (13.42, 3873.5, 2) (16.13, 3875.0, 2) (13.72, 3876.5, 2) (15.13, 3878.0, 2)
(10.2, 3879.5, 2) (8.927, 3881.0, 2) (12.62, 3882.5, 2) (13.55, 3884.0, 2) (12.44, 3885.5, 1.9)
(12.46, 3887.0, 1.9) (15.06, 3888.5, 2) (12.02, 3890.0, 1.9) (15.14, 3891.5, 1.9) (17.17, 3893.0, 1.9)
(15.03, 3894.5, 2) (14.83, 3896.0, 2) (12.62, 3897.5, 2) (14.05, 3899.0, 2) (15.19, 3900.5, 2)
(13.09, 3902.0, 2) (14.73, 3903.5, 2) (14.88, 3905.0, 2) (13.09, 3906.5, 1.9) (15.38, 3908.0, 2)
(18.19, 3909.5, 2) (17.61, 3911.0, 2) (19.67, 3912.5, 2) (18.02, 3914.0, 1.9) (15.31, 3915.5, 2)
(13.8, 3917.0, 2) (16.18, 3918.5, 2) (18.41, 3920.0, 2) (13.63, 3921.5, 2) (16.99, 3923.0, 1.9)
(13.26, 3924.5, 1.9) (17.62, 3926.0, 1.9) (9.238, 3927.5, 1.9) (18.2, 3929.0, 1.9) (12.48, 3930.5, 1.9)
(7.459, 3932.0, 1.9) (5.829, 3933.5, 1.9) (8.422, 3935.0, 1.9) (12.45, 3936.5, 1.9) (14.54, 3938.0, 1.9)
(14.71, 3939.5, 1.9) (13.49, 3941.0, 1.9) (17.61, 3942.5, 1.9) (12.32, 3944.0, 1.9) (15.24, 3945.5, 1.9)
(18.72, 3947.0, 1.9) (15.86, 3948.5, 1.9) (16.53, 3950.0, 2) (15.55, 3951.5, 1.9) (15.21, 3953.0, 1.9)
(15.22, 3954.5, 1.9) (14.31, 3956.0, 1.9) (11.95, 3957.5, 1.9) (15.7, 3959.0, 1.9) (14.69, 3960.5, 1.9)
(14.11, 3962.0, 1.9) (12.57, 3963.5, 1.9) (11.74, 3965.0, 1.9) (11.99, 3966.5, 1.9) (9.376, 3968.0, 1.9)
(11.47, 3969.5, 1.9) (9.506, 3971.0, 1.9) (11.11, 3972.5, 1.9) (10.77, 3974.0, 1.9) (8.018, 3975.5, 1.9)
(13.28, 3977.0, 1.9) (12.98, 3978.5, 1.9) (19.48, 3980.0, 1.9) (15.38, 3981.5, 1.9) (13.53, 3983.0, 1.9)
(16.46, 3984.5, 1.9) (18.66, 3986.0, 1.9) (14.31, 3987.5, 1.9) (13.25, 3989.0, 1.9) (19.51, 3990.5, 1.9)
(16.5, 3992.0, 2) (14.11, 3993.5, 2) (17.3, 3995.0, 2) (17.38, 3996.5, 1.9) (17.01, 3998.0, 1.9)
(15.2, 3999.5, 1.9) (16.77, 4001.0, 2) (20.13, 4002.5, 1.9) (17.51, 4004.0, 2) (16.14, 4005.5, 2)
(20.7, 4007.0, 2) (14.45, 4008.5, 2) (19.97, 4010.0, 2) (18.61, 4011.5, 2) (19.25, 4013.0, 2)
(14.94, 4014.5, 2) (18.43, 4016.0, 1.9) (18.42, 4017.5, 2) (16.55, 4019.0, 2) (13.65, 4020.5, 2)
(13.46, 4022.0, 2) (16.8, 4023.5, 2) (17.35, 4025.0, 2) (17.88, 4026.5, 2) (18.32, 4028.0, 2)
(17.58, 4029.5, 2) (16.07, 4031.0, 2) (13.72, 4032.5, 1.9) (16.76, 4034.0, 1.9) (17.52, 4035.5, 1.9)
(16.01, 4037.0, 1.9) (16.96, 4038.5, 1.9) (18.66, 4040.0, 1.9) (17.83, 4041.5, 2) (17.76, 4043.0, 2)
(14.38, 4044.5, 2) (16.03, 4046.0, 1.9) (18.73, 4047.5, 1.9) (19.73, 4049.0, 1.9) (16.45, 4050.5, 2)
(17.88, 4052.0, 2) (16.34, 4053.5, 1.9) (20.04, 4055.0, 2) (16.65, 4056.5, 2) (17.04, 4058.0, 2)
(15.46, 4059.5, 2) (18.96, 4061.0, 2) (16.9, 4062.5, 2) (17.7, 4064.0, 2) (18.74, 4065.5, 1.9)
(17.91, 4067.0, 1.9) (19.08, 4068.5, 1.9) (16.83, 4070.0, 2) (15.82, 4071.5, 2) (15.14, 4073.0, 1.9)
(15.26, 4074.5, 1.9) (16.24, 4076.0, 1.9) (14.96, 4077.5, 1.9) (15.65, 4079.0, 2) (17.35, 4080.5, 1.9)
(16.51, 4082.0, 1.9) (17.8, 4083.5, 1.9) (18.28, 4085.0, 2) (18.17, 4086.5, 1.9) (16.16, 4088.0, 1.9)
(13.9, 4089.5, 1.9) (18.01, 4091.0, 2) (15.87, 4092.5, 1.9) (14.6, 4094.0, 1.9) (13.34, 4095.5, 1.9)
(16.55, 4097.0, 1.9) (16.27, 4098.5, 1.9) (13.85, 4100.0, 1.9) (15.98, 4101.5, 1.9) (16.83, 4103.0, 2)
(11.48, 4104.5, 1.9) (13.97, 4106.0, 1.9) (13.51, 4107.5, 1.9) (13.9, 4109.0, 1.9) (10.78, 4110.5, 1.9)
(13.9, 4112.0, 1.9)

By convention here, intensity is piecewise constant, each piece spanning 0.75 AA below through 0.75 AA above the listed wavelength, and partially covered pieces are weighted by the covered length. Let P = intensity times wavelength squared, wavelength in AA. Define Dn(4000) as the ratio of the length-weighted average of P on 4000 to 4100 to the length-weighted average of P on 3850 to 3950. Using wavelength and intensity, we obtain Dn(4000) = 1.3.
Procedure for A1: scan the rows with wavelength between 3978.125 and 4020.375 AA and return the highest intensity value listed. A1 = 20.7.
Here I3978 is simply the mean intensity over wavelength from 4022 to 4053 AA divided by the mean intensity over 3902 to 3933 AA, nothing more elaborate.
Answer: 1.13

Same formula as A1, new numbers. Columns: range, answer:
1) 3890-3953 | 19.67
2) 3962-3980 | 19.48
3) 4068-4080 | 19.08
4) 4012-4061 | 20.04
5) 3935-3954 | 18.72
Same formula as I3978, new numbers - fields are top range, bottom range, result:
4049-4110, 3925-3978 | 1.25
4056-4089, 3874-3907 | 1.23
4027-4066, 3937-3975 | 1.26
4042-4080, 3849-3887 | 1.17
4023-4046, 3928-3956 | 1.22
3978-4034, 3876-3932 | 1.15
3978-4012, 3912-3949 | 1.17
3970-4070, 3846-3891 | 1.14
